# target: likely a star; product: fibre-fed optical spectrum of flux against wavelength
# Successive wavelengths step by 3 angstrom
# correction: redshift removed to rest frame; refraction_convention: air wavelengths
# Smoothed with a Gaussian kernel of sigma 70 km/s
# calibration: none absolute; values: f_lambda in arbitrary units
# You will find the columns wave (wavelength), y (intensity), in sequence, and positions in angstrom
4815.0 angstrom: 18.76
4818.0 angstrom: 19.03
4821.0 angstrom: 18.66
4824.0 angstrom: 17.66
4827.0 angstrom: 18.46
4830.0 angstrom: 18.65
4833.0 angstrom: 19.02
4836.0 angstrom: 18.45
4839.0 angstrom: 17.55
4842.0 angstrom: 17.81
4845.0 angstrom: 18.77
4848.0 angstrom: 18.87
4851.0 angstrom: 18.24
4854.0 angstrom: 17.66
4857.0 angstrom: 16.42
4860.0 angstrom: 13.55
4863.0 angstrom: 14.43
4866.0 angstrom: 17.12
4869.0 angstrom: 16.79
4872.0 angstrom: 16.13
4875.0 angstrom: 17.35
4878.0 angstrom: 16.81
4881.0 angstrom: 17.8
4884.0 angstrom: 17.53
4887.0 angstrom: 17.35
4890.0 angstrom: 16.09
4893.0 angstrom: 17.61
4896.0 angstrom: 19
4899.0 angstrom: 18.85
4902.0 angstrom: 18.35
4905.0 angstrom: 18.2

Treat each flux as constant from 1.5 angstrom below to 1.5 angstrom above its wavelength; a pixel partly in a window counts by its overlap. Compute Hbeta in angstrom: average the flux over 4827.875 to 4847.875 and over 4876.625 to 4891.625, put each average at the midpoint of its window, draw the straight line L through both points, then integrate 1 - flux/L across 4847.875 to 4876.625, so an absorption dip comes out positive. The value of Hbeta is 1.9 angstrom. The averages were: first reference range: 18.4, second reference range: 17.1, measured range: 16.6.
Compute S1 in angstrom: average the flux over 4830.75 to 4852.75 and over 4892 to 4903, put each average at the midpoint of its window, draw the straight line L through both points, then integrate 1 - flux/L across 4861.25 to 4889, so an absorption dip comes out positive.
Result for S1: 2.53 angstrom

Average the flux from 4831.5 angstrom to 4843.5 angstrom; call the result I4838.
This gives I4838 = 18.2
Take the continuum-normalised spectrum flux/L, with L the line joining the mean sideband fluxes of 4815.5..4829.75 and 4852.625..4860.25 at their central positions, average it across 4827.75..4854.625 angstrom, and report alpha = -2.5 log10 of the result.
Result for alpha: -0.069 mag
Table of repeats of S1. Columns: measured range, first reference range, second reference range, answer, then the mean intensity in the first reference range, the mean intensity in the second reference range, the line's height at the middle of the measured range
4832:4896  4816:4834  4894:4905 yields 4.7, 18.6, 18.6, 18.6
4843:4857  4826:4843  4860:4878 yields -0.6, 18.3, 16.2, 17.4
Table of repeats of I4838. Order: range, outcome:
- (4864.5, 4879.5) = 16.8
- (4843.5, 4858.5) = 18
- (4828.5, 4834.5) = 18.8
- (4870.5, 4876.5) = 16.7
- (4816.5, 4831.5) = 18.5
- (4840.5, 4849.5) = 18.5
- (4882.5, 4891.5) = 17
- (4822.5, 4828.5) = 18.1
